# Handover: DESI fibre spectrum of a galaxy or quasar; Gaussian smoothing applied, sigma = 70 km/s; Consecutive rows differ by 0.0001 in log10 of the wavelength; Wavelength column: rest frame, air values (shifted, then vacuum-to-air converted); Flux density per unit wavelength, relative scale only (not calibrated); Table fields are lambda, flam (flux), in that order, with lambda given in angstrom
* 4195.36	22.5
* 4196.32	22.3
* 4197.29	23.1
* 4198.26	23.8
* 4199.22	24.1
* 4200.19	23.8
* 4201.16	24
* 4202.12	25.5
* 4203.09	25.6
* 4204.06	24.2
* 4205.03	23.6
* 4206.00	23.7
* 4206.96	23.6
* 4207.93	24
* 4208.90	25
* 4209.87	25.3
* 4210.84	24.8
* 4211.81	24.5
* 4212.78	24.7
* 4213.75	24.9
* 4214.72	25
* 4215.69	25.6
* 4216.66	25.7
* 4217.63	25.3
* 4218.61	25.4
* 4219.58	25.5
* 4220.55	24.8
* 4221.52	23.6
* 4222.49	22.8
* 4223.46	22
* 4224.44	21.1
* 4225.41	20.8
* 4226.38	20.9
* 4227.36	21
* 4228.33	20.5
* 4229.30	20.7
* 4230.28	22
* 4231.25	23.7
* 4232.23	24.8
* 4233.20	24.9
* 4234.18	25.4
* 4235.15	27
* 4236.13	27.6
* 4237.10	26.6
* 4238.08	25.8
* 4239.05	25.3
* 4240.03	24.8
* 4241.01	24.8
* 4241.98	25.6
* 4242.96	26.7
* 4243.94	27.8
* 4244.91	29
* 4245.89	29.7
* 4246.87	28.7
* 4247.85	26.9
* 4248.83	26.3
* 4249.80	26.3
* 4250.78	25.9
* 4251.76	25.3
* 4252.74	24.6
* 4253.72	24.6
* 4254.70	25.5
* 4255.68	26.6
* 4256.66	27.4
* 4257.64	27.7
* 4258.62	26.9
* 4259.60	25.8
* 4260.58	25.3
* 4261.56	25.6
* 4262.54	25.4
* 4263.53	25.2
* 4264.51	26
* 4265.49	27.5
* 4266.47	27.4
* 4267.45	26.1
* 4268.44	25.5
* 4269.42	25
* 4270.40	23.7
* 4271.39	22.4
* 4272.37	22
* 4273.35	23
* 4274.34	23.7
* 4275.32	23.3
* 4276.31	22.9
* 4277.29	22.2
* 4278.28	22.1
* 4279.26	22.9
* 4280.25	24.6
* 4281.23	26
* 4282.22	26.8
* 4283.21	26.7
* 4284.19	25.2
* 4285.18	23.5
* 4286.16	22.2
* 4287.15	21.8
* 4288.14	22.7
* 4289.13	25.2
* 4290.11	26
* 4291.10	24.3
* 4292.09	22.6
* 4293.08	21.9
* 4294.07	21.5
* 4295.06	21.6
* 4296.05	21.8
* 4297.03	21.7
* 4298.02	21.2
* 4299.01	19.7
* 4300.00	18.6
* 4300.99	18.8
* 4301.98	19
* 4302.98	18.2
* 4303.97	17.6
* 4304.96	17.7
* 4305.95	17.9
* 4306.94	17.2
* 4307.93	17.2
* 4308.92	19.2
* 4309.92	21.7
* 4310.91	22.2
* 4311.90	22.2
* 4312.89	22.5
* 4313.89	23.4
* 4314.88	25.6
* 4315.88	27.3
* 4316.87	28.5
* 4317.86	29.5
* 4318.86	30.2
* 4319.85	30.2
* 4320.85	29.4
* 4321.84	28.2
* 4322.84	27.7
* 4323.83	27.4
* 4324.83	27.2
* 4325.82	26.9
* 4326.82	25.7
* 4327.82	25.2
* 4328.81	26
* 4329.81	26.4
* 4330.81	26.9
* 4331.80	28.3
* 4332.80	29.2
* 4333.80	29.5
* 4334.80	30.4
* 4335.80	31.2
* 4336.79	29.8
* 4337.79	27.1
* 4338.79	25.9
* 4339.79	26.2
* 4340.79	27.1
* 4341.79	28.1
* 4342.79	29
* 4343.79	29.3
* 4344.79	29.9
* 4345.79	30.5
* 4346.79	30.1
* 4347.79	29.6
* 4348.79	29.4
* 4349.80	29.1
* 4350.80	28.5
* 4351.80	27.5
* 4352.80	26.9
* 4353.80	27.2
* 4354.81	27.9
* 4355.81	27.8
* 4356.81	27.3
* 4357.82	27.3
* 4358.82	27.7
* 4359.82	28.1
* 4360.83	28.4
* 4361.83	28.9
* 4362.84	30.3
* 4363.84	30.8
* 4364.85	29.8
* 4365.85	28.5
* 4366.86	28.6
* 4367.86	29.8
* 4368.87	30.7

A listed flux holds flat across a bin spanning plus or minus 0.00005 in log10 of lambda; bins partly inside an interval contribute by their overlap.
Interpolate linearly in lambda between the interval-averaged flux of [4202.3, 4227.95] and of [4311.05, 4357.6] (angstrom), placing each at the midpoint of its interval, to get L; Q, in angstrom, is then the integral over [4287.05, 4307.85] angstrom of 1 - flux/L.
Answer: 4.58 angstrom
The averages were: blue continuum 24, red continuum 27.8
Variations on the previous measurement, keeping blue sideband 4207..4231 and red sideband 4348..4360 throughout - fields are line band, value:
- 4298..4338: 3.28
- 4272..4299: 2.58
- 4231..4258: -2.08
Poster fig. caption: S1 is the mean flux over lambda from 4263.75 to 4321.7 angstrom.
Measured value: 23.3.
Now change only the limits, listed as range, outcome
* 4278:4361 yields 25.3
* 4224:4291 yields 24.9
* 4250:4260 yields 26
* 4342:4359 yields 28.5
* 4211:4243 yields 24.2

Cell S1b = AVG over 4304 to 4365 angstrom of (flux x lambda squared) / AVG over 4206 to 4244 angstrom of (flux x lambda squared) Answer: 1.2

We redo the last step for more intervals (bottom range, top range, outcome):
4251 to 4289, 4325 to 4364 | 1.18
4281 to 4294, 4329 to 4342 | 1.19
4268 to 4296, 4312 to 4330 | 1.16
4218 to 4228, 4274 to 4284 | 1.09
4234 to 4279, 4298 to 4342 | 1.00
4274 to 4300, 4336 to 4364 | 1.26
